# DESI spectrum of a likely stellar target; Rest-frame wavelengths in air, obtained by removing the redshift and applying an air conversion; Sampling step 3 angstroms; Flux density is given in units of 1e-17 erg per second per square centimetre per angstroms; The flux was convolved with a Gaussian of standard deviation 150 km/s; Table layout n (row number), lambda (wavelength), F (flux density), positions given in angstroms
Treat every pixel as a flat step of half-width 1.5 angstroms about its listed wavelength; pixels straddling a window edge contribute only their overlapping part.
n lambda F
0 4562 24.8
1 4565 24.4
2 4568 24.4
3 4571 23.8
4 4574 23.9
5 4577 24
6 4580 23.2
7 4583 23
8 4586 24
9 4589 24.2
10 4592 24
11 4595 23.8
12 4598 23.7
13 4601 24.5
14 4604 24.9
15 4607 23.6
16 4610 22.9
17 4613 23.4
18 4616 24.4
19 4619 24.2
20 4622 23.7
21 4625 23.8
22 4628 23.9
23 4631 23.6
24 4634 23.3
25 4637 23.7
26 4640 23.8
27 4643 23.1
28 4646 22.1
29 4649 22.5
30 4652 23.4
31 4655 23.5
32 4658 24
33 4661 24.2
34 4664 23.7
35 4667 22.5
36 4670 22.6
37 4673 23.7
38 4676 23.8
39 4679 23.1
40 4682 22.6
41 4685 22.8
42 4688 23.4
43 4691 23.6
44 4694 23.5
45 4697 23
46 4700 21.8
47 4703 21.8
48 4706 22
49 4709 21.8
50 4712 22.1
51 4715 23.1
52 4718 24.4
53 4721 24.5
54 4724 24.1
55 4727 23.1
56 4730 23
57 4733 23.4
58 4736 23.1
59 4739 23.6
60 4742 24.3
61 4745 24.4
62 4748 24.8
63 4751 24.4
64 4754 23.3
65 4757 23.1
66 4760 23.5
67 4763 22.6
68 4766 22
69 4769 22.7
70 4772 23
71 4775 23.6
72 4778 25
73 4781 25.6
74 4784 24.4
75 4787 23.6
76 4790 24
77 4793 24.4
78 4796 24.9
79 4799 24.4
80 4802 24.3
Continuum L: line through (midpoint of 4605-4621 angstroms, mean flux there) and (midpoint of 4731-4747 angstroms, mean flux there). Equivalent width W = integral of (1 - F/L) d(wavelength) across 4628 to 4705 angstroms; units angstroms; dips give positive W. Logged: 1.9 angstroms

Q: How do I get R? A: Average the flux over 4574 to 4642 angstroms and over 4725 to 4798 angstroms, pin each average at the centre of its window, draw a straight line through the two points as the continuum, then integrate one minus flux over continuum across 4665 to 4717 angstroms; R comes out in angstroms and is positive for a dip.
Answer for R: 2.1 angstroms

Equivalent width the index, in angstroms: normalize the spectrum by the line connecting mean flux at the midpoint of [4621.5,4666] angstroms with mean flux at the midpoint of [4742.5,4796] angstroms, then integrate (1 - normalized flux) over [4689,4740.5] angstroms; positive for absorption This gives 1.3 angstroms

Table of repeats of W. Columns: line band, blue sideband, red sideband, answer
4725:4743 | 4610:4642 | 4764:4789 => 0.24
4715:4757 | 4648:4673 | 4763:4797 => -0.28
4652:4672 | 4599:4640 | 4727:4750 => 0.33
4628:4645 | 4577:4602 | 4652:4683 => 0.04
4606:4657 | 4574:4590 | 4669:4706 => -0.29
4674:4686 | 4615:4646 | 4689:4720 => -0.03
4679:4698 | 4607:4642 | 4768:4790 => 0.54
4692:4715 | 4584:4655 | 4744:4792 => 1.31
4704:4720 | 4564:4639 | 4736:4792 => 0.73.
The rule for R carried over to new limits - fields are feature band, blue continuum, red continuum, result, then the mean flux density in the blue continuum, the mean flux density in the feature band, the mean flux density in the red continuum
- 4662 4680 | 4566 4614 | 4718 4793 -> 0.4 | 23.8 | 23.3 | 23.7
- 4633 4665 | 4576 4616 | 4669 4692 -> 0.1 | 23.8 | 23.4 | 23.2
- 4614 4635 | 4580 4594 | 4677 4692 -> -0.3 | 23.7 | 23.8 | 23.1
